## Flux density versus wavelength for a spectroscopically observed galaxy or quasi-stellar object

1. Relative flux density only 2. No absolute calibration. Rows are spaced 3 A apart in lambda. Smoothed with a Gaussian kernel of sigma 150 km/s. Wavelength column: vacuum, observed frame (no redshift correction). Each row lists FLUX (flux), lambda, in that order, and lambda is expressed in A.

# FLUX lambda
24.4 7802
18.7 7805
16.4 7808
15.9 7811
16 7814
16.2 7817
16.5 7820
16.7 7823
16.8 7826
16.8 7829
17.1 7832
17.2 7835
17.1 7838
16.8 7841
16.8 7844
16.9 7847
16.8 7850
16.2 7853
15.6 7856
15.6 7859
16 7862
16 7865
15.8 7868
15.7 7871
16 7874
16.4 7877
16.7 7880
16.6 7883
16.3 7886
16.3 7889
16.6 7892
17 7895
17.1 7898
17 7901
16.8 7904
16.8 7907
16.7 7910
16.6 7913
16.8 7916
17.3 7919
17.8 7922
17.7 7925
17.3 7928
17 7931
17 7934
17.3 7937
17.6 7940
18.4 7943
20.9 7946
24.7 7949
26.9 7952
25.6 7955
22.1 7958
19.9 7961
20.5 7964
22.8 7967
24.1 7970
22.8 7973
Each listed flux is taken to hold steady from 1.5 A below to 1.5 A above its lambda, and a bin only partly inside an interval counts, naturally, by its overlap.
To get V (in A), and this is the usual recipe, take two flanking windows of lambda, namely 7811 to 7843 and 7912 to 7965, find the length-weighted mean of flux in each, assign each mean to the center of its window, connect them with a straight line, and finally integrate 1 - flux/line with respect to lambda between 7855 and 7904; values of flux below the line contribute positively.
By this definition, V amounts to 4.7 A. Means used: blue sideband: 16.7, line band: 16.3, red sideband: 19.5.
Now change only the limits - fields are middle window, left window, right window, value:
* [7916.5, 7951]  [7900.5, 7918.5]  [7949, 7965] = 2.71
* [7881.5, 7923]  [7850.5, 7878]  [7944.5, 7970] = 4.35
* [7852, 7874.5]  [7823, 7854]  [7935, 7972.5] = 2.57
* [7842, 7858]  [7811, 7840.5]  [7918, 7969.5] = 0.86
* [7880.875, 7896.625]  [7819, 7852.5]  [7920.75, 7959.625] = 1.62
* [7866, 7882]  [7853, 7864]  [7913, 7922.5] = 0.03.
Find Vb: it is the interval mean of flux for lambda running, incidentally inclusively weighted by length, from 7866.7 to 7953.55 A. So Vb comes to 17.6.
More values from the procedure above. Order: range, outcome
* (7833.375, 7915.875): 16.5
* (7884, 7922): 16.8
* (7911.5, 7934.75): 17.2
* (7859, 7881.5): 16.1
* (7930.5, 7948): 18.3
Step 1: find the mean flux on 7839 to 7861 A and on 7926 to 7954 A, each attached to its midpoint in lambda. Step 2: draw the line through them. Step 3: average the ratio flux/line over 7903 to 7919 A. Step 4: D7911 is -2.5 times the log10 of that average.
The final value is 0.12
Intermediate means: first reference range 16.4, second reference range 19.7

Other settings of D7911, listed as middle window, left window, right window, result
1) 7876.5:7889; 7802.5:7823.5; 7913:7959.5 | 0.12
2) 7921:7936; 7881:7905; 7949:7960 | 0.22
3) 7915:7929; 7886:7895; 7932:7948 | 0.02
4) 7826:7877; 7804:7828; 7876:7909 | 0.02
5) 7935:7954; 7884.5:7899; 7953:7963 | 0.03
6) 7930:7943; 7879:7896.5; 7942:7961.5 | 0.23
